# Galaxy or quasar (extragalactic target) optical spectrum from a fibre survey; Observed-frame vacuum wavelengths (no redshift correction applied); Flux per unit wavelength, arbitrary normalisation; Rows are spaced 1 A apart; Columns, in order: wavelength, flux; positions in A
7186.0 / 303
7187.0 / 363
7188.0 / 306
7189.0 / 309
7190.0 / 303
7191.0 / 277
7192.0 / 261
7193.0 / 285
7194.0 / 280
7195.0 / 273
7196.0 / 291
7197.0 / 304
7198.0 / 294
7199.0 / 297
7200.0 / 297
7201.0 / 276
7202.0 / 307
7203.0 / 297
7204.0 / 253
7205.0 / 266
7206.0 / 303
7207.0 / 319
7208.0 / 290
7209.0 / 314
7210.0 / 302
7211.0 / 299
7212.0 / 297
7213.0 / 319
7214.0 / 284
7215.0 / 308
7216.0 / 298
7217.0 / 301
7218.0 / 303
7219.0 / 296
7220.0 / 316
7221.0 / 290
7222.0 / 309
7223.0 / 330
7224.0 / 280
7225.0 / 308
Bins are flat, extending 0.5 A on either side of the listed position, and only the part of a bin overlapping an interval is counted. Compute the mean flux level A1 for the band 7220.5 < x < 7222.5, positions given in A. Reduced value 300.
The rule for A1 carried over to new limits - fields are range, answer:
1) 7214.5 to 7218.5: 302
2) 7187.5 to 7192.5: 291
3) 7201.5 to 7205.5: 281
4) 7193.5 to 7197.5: 287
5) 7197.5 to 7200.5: 296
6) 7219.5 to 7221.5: 303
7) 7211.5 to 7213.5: 308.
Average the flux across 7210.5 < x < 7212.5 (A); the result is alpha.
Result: 298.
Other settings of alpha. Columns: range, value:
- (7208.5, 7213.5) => 306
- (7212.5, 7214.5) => 302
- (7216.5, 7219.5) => 300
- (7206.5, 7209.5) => 308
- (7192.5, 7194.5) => 282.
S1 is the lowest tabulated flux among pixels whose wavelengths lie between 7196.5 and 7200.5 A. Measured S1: 294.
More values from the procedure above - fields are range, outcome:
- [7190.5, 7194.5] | 261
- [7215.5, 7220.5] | 296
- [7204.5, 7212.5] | 266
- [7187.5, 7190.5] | 303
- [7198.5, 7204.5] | 253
